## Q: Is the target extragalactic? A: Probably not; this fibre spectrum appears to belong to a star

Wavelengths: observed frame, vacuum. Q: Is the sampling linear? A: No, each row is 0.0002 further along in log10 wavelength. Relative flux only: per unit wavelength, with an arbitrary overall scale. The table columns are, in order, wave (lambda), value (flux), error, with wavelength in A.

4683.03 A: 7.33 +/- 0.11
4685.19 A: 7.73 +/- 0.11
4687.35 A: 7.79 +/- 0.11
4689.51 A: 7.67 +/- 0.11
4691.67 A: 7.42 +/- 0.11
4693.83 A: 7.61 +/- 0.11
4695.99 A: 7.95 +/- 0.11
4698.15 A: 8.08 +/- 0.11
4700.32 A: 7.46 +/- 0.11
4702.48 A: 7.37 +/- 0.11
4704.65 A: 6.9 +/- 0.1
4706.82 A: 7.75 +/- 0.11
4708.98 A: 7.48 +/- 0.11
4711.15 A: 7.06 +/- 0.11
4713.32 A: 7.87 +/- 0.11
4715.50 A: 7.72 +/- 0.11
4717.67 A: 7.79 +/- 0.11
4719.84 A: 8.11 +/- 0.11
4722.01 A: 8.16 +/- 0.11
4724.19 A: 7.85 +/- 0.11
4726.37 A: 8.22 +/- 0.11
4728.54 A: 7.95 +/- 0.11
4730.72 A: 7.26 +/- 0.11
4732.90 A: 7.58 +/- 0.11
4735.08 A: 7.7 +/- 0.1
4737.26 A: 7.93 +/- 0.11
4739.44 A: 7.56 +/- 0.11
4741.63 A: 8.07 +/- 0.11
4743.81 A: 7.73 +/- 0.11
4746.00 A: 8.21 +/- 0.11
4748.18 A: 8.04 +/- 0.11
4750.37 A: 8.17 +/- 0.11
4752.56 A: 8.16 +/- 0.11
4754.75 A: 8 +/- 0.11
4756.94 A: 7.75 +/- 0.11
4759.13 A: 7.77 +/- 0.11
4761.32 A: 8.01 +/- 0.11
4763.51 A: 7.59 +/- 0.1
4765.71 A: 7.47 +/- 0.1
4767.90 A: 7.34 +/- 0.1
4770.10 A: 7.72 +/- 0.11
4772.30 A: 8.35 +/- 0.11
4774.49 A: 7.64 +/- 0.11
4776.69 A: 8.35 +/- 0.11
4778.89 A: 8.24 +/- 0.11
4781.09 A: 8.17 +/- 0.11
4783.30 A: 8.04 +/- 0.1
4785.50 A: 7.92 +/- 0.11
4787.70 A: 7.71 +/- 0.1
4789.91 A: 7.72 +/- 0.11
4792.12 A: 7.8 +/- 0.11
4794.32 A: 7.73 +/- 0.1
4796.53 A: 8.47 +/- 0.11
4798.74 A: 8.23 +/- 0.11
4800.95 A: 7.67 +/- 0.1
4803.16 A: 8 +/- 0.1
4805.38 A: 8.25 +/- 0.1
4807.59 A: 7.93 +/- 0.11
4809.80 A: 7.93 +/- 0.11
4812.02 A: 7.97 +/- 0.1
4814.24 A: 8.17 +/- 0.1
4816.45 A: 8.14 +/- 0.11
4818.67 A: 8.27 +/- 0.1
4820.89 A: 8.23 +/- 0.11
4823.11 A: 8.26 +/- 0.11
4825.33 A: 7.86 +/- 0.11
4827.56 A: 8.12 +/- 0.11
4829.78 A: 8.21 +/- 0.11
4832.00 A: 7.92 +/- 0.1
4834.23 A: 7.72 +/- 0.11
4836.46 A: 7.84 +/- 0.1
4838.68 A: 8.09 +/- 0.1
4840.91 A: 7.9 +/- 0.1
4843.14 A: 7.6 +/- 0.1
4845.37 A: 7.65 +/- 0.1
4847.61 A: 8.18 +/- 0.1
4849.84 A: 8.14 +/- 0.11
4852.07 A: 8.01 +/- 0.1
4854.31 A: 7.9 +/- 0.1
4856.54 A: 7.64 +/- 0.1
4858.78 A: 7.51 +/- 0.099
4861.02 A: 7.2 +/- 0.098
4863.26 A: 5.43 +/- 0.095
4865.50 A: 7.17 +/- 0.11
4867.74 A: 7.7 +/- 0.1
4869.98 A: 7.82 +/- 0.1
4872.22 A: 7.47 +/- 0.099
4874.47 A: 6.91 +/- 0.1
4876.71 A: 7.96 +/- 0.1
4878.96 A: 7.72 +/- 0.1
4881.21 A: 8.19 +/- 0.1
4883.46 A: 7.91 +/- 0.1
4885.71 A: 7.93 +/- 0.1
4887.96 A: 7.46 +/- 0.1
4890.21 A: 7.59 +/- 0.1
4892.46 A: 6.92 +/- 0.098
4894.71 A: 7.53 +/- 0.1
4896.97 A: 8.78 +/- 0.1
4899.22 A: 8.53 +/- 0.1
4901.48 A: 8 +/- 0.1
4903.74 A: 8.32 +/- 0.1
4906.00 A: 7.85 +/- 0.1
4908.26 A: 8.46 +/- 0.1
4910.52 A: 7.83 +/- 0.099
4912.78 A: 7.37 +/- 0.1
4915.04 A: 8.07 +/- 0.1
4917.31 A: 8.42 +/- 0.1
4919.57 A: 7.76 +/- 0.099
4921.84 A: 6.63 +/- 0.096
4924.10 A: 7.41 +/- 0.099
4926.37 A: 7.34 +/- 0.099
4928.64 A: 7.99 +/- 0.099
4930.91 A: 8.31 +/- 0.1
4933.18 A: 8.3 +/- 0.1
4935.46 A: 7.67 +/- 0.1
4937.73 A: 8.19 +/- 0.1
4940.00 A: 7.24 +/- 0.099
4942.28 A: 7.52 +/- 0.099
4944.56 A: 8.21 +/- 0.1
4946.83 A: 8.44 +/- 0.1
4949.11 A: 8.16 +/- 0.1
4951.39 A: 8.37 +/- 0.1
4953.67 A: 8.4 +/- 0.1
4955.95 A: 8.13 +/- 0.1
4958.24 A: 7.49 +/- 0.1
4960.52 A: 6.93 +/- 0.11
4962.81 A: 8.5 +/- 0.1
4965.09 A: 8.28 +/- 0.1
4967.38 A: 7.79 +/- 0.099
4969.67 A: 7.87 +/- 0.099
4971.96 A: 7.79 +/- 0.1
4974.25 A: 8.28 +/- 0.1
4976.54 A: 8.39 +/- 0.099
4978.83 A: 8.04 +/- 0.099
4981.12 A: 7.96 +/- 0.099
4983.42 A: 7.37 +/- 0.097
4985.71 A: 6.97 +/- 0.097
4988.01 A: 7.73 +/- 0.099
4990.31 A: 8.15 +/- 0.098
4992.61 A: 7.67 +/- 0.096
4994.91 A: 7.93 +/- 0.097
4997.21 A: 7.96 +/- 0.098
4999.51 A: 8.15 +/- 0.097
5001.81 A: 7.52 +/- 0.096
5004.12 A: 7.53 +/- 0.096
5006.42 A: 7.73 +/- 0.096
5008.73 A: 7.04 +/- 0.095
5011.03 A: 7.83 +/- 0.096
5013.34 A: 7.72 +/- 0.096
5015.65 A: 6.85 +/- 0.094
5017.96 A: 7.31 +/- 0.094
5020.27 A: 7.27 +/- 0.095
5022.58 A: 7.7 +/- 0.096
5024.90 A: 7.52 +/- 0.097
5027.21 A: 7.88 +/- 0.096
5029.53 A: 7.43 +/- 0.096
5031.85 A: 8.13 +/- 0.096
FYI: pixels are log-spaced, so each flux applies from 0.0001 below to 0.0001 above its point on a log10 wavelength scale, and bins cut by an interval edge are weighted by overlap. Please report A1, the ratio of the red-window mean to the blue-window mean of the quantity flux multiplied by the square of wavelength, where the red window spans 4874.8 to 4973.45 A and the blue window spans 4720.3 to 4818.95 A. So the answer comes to 1.06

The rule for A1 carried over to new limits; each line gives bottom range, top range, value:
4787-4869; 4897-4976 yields 1.06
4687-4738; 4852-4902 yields 1.06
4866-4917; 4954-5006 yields 1.04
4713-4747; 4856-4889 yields 1.01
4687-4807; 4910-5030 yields 1.09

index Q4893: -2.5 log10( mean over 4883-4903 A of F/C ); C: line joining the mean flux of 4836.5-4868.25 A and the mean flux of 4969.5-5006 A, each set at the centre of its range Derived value -0.03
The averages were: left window 7.59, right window 7.83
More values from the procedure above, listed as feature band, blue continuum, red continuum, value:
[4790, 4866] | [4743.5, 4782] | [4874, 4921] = 0.01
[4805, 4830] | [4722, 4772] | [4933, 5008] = -0.03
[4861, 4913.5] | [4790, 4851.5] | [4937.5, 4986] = 0.04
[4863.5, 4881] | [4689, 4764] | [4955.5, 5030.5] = 0.04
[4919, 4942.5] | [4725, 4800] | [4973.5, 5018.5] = 0.01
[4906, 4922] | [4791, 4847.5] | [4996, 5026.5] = -0.01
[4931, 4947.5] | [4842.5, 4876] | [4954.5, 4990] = -0.03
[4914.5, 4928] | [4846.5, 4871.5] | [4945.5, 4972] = 0.03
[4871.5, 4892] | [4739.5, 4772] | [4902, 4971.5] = 0.03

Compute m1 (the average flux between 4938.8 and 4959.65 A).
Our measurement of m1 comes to 7.98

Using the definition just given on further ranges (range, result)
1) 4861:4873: 7.12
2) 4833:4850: 7.87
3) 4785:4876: 7.81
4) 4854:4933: 7.69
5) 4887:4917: 7.92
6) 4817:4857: 7.98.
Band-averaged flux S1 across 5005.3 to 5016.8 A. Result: 7.43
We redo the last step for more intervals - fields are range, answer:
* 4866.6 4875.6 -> 7.48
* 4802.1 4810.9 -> 8.03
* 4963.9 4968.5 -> 8.05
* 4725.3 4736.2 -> 7.75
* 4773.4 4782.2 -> 8.09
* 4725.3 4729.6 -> 8.1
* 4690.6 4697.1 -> 7.67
